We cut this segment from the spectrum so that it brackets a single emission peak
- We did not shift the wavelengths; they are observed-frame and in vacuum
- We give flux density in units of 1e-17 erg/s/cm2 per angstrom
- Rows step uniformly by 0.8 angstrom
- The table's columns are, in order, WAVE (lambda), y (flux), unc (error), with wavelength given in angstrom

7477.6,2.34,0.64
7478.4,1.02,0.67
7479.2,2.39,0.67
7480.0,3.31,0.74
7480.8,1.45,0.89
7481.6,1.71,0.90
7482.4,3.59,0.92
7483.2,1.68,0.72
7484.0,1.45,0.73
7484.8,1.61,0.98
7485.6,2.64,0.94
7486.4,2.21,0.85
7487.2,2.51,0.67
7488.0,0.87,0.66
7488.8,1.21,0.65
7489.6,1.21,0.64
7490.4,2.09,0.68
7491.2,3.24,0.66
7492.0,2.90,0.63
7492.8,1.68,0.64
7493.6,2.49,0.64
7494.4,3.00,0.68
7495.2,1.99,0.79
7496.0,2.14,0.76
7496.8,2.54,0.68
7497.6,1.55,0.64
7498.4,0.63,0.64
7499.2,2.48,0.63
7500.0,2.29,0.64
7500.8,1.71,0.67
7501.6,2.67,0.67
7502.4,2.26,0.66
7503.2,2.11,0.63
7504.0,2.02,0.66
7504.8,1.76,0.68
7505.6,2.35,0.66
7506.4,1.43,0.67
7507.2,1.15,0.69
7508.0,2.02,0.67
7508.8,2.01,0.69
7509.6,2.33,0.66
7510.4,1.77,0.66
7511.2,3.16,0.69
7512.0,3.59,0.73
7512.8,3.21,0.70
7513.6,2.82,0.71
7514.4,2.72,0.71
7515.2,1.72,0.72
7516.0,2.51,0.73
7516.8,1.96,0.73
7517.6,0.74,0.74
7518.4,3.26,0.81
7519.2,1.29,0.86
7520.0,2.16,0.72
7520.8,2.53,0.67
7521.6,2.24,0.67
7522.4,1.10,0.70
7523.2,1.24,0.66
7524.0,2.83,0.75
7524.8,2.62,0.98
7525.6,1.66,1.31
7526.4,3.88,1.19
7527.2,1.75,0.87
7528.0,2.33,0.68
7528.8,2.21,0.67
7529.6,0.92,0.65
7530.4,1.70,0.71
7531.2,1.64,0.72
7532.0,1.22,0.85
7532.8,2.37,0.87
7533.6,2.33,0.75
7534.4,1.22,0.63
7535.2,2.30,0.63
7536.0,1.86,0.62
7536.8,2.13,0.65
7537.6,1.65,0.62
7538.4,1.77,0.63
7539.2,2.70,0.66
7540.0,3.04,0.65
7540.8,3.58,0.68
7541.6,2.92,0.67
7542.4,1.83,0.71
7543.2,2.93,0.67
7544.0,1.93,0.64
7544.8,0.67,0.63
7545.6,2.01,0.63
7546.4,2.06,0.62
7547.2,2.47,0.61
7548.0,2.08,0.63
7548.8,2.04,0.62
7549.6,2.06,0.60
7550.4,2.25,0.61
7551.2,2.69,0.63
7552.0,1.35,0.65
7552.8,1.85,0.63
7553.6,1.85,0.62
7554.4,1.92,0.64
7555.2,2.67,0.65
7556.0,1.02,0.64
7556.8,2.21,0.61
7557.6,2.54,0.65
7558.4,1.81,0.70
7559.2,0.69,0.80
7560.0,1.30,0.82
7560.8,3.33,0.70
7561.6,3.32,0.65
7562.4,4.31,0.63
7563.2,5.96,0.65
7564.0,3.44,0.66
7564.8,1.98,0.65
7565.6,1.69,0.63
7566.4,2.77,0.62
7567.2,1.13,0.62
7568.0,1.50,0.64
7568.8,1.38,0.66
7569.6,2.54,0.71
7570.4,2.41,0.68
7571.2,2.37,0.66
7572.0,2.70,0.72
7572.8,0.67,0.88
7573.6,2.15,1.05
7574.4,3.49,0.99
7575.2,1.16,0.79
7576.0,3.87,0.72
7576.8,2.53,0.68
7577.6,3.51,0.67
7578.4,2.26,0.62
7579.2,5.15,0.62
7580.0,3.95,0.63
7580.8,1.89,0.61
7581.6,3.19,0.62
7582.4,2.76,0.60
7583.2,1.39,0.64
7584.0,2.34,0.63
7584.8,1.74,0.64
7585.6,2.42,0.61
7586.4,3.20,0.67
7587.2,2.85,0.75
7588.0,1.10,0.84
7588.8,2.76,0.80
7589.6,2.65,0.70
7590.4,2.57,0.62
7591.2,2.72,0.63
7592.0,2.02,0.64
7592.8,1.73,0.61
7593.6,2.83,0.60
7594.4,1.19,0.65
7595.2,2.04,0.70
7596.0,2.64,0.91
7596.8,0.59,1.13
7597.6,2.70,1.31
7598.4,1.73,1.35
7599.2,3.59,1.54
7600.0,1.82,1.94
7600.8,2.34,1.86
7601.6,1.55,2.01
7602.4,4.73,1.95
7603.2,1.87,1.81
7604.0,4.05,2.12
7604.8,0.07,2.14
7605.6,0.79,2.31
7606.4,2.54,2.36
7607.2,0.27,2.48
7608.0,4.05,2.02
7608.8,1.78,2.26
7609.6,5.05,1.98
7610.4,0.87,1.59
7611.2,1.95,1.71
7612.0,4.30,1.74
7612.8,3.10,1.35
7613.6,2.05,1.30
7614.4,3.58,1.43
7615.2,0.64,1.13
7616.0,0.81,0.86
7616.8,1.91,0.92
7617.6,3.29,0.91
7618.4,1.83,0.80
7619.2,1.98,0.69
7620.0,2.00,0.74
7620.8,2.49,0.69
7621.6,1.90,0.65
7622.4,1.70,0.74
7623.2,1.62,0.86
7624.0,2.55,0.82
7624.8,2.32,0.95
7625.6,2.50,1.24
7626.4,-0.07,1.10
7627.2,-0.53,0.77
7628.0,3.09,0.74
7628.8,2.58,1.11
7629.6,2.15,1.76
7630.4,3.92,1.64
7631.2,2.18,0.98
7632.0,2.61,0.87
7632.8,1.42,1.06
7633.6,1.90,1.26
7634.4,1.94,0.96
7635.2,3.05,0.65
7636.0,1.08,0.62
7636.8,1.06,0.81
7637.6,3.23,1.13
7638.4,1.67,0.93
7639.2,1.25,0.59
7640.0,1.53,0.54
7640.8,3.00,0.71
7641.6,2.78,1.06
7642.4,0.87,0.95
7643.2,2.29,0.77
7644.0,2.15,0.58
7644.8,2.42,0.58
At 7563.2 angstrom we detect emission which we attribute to [S II] 6716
